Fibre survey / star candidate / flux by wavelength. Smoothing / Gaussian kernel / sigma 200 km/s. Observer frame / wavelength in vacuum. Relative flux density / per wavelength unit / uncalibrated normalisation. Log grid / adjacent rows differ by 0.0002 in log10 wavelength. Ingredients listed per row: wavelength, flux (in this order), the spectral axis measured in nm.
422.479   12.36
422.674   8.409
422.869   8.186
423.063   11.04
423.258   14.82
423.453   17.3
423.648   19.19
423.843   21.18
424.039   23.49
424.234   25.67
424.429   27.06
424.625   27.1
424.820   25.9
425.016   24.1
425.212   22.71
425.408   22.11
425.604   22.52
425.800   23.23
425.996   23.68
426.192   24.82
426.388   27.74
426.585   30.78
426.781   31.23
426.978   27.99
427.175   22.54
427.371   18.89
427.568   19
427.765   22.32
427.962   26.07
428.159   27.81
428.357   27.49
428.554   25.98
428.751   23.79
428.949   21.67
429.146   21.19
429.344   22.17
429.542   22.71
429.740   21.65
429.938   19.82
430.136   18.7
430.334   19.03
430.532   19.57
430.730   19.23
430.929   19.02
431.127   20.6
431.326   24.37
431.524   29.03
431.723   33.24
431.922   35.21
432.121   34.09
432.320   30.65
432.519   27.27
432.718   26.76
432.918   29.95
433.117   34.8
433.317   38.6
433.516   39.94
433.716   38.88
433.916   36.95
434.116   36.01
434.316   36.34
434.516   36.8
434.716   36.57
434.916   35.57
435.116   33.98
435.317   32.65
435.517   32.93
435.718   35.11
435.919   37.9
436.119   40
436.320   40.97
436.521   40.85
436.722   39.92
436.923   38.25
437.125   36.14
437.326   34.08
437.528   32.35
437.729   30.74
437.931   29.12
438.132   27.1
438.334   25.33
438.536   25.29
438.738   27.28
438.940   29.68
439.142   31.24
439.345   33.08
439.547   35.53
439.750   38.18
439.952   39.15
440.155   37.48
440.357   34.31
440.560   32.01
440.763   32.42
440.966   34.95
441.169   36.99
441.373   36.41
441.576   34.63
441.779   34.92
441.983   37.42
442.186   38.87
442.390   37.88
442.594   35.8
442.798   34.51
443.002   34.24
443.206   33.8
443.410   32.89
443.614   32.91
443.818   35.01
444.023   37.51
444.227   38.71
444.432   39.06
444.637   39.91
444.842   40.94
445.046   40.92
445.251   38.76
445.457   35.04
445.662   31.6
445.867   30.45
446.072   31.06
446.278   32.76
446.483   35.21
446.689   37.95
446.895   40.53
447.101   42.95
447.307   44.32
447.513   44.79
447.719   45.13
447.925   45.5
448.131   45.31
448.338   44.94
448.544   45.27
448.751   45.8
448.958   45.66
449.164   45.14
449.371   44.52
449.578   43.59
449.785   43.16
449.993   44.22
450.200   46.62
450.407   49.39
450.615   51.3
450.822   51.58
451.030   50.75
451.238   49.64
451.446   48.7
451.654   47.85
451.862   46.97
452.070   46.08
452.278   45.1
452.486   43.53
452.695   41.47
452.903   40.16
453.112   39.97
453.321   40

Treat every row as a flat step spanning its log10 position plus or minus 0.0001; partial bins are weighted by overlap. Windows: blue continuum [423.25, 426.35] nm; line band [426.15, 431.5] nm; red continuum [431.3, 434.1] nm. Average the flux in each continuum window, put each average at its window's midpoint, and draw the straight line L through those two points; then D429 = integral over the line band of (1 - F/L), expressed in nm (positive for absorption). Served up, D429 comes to 0.90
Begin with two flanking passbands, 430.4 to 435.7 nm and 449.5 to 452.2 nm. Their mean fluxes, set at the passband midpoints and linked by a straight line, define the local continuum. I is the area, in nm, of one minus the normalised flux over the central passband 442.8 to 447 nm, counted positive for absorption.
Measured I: 0.628 nm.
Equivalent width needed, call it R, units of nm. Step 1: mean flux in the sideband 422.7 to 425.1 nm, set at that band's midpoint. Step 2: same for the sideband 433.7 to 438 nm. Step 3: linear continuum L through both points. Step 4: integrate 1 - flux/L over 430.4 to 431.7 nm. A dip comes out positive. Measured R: 0.31 nm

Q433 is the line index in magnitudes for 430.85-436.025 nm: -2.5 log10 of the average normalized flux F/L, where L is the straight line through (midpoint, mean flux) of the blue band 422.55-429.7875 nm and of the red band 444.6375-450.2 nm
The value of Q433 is -0.14 mag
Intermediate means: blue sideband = 22.5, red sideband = 41.1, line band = 32.9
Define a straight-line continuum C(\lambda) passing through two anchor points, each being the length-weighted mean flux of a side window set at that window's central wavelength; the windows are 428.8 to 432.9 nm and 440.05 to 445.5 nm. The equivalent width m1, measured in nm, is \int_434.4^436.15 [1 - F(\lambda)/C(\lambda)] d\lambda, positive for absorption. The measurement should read -0.41 nm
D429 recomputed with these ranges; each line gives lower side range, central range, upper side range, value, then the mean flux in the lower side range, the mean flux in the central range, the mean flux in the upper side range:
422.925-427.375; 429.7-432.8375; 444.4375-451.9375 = 0.395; 23.2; 25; 43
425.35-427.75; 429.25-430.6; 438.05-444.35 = 0.312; 24.5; 20.5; 34.1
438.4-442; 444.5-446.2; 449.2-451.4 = 0.191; 33.8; 36.1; 47.4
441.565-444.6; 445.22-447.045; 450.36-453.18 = 0.224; 36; 34.9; 46.6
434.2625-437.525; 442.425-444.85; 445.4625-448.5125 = 0.156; 36.6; 36.1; 39.5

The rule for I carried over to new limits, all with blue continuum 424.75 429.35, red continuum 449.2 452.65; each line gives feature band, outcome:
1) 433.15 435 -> -0.37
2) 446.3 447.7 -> 0.08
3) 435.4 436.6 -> -0.18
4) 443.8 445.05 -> 0.06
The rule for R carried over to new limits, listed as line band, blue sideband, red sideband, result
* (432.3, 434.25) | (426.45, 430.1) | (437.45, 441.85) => -0.44 nm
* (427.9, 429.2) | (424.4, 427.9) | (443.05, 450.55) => 0.07 nm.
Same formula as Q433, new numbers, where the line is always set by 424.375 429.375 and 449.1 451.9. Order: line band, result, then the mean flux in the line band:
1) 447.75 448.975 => 0.000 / 45.4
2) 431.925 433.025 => -0.010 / 30.3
